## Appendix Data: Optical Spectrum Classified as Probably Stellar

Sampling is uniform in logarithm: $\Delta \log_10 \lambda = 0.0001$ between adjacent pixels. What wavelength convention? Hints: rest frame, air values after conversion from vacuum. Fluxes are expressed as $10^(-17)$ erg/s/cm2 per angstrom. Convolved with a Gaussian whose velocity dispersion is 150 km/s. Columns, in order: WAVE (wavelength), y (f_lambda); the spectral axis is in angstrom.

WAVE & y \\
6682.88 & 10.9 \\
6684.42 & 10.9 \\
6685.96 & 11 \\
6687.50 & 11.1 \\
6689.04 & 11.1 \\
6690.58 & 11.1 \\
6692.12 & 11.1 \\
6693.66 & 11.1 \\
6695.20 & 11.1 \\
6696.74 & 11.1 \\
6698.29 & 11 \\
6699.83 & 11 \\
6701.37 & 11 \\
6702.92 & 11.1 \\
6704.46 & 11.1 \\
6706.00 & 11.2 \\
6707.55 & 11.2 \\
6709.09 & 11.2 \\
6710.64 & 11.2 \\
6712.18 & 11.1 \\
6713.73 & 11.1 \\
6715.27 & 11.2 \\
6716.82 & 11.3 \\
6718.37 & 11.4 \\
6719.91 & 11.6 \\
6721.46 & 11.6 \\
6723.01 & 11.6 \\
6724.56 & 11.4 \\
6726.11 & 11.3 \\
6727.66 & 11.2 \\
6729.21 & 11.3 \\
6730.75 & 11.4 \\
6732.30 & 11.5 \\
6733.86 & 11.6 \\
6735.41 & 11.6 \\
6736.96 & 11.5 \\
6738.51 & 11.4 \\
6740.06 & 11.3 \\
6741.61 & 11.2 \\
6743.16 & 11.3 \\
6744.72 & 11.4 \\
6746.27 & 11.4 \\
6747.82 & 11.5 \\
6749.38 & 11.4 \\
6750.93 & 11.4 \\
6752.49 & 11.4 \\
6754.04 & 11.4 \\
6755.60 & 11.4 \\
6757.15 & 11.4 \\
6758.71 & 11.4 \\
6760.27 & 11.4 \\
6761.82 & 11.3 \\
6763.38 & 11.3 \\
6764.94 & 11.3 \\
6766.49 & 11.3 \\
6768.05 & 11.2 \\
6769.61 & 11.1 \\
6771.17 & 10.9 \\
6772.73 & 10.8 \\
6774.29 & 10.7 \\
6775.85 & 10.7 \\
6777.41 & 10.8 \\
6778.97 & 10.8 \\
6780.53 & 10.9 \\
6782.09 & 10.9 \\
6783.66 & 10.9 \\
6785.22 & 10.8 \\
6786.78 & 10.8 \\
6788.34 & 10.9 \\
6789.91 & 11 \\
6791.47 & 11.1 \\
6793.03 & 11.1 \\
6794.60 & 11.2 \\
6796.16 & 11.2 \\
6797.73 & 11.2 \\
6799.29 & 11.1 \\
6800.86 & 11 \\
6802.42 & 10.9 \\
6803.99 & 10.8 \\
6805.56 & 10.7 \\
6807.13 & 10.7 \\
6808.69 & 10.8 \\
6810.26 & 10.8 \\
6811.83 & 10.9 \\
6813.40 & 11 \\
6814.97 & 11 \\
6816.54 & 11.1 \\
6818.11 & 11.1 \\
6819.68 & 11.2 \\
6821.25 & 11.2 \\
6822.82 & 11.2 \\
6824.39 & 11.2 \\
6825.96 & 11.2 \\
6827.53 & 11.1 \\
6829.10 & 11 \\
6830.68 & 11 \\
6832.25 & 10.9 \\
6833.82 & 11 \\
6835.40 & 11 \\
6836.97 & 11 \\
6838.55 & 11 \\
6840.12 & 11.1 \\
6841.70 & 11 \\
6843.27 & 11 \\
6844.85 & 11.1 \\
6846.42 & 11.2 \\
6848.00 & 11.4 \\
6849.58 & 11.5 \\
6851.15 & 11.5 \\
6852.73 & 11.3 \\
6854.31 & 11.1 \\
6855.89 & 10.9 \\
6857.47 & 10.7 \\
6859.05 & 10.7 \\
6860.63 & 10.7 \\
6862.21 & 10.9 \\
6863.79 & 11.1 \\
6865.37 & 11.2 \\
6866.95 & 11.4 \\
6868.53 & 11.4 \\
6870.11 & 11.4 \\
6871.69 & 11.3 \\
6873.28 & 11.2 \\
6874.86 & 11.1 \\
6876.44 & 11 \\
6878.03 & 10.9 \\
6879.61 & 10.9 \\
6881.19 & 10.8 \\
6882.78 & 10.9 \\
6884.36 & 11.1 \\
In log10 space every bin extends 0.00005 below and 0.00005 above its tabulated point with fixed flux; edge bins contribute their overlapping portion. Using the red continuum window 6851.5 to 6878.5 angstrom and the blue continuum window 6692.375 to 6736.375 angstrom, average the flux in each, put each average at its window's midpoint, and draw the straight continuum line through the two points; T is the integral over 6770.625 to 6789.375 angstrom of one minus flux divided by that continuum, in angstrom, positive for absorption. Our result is 0.6 angstrom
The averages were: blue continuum 11.3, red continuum 11.1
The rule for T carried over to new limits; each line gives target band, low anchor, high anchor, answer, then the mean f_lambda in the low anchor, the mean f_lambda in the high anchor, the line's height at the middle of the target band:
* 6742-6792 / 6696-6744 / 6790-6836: 0.1 angstrom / 11.3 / 11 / 11.2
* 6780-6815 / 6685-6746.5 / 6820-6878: 0.7 angstrom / 11.3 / 11.1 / 11.2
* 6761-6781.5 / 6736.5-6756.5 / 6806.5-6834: 0.5 angstrom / 11.4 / 11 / 11.3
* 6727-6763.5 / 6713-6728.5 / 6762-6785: -0.7 angstrom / 11.4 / 11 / 11.2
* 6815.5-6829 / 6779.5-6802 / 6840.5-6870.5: -0.1 angstrom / 11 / 11.1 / 11.1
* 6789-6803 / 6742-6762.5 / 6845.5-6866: 0.2 angstrom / 11.4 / 11.1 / 11.3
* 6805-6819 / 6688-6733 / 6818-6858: 0.3 angstrom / 11.2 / 11.1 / 11.1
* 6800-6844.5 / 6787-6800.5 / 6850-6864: 0.2 angstrom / 11.1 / 11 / 11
